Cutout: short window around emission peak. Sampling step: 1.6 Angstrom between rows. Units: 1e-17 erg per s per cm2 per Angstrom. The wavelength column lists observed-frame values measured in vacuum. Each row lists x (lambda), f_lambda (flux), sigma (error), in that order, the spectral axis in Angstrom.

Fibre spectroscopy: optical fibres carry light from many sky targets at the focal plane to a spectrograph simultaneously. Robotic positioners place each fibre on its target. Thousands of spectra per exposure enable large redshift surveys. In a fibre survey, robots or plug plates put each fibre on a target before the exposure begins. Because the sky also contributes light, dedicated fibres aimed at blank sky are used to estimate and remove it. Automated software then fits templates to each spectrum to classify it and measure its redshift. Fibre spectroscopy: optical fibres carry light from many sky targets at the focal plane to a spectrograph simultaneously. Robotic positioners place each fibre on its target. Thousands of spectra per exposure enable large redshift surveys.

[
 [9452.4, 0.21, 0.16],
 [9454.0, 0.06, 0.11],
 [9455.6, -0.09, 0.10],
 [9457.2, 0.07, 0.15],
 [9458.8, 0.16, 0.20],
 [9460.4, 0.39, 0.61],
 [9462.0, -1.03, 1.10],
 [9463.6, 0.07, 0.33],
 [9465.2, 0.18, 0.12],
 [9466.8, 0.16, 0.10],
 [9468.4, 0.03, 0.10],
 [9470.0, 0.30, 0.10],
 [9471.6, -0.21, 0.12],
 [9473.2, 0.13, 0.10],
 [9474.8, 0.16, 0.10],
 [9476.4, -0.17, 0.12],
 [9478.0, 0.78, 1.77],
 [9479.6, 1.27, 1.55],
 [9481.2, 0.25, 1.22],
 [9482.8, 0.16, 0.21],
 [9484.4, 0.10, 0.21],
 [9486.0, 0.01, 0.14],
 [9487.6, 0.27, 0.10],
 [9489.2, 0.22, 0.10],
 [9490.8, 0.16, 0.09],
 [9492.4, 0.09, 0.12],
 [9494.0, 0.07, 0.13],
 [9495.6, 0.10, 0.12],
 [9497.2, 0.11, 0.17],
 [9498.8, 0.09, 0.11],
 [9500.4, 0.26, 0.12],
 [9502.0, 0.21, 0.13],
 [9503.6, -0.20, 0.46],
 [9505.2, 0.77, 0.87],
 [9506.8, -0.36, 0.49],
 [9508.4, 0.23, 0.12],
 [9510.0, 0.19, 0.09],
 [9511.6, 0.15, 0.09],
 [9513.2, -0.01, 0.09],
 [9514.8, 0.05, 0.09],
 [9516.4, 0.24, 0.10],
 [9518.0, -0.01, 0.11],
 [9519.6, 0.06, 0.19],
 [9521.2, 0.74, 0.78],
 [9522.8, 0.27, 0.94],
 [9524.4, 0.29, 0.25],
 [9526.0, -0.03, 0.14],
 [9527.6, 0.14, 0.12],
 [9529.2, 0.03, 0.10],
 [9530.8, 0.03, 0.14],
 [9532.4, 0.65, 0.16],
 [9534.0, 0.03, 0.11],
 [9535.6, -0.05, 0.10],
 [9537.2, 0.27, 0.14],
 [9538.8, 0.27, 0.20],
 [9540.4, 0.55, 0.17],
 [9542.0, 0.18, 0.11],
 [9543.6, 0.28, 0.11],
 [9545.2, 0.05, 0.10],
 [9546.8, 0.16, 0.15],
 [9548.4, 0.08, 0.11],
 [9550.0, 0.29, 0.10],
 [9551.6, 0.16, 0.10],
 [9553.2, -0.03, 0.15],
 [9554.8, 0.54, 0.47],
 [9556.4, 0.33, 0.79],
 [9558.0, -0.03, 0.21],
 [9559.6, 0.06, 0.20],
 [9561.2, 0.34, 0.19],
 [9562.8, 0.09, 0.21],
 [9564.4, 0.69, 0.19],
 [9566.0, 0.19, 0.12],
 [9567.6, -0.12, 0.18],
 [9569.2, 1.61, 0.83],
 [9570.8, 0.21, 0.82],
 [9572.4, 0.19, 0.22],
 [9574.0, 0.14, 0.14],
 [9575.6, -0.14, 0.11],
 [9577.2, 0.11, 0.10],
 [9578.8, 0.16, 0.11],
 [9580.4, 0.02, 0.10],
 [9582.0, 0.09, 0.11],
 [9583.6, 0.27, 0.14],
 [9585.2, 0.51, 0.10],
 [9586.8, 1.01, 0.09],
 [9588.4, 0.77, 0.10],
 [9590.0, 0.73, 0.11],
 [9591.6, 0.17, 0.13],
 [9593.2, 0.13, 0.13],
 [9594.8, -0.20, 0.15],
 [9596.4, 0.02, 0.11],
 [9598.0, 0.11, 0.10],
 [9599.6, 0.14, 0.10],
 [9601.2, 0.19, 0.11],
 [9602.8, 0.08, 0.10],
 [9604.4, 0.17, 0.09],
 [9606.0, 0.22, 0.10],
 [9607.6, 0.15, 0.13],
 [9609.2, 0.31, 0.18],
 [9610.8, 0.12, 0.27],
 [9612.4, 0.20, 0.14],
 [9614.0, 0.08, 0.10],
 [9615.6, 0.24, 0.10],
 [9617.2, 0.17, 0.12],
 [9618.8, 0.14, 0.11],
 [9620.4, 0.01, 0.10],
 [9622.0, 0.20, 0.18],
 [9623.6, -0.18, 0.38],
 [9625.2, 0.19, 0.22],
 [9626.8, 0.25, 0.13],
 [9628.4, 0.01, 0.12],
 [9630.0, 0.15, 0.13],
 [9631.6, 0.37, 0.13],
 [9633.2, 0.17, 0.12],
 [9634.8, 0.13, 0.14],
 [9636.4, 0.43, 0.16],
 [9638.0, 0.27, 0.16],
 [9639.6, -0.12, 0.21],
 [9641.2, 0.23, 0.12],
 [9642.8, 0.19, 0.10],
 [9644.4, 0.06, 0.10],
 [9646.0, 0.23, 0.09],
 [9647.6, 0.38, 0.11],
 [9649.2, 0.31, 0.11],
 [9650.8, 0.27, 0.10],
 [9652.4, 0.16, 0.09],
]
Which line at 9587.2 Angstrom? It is [O III]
